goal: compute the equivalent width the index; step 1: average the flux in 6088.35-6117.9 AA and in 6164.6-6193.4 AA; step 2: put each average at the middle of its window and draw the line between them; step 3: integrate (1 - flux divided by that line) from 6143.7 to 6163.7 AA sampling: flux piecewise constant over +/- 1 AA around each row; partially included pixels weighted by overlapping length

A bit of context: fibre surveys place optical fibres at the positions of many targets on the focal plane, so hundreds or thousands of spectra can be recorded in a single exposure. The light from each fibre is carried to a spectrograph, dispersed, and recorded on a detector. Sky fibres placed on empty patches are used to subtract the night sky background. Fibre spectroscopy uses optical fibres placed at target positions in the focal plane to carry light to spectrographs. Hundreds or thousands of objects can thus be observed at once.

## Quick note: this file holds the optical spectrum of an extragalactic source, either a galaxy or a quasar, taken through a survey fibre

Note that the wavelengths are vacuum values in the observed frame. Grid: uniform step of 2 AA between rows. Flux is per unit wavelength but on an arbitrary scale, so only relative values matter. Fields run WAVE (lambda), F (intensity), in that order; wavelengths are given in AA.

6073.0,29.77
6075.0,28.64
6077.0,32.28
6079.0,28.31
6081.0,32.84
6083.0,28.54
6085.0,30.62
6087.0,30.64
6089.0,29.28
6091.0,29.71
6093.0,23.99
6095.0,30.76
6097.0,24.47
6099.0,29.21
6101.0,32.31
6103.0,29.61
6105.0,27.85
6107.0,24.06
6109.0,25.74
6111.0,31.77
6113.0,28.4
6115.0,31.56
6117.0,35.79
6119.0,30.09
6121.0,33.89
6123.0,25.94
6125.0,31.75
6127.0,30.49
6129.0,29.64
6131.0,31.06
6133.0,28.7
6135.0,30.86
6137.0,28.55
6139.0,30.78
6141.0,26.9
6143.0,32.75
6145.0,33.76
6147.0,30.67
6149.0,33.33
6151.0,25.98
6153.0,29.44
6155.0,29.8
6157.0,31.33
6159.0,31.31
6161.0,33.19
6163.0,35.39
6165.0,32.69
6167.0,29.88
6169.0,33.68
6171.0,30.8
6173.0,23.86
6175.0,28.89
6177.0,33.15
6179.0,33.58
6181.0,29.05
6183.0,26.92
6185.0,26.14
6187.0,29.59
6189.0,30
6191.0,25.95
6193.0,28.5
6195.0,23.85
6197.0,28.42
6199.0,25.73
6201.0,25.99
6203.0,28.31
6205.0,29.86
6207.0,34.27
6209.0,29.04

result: -1.4 AA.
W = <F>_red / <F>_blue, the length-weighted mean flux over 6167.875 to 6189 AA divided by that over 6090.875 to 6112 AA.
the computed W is 1.1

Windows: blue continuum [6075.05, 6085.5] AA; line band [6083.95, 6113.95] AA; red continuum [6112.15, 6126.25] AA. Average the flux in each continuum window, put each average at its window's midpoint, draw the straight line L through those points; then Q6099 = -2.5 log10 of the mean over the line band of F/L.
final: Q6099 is 0.08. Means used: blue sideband 30.3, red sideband 31.1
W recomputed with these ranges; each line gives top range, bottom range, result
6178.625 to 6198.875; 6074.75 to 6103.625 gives 0.95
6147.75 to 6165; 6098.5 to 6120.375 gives 1.05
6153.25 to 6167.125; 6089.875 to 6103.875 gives 1.12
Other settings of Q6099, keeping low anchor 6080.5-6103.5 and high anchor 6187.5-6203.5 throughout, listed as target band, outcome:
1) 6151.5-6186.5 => -0.10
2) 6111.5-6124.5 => -0.08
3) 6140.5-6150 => -0.13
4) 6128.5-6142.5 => -0.05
